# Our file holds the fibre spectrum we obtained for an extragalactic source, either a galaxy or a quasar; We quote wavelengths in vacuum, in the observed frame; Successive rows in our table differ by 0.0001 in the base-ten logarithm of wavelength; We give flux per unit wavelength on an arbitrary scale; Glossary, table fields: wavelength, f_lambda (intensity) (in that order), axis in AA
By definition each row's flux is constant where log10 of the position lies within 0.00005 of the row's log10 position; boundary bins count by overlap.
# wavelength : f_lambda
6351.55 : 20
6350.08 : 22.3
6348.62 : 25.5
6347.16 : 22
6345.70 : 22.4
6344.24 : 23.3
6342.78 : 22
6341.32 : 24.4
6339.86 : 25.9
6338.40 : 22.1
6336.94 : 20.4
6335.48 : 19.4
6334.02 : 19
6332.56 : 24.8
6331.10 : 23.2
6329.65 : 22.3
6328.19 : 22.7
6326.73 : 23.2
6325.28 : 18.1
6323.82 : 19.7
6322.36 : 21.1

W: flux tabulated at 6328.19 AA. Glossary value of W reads 22.7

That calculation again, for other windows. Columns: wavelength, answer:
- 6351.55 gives 20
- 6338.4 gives 22.1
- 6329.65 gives 22.3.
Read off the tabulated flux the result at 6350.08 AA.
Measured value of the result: 22.3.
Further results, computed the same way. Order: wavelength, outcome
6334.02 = 19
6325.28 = 18.1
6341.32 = 24.4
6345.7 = 22.4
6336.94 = 20.4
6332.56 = 24.8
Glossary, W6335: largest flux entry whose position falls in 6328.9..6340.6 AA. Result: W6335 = 25.9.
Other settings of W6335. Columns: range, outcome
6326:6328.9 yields 23.2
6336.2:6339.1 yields 22.1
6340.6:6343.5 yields 24.4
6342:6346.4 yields 23.3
